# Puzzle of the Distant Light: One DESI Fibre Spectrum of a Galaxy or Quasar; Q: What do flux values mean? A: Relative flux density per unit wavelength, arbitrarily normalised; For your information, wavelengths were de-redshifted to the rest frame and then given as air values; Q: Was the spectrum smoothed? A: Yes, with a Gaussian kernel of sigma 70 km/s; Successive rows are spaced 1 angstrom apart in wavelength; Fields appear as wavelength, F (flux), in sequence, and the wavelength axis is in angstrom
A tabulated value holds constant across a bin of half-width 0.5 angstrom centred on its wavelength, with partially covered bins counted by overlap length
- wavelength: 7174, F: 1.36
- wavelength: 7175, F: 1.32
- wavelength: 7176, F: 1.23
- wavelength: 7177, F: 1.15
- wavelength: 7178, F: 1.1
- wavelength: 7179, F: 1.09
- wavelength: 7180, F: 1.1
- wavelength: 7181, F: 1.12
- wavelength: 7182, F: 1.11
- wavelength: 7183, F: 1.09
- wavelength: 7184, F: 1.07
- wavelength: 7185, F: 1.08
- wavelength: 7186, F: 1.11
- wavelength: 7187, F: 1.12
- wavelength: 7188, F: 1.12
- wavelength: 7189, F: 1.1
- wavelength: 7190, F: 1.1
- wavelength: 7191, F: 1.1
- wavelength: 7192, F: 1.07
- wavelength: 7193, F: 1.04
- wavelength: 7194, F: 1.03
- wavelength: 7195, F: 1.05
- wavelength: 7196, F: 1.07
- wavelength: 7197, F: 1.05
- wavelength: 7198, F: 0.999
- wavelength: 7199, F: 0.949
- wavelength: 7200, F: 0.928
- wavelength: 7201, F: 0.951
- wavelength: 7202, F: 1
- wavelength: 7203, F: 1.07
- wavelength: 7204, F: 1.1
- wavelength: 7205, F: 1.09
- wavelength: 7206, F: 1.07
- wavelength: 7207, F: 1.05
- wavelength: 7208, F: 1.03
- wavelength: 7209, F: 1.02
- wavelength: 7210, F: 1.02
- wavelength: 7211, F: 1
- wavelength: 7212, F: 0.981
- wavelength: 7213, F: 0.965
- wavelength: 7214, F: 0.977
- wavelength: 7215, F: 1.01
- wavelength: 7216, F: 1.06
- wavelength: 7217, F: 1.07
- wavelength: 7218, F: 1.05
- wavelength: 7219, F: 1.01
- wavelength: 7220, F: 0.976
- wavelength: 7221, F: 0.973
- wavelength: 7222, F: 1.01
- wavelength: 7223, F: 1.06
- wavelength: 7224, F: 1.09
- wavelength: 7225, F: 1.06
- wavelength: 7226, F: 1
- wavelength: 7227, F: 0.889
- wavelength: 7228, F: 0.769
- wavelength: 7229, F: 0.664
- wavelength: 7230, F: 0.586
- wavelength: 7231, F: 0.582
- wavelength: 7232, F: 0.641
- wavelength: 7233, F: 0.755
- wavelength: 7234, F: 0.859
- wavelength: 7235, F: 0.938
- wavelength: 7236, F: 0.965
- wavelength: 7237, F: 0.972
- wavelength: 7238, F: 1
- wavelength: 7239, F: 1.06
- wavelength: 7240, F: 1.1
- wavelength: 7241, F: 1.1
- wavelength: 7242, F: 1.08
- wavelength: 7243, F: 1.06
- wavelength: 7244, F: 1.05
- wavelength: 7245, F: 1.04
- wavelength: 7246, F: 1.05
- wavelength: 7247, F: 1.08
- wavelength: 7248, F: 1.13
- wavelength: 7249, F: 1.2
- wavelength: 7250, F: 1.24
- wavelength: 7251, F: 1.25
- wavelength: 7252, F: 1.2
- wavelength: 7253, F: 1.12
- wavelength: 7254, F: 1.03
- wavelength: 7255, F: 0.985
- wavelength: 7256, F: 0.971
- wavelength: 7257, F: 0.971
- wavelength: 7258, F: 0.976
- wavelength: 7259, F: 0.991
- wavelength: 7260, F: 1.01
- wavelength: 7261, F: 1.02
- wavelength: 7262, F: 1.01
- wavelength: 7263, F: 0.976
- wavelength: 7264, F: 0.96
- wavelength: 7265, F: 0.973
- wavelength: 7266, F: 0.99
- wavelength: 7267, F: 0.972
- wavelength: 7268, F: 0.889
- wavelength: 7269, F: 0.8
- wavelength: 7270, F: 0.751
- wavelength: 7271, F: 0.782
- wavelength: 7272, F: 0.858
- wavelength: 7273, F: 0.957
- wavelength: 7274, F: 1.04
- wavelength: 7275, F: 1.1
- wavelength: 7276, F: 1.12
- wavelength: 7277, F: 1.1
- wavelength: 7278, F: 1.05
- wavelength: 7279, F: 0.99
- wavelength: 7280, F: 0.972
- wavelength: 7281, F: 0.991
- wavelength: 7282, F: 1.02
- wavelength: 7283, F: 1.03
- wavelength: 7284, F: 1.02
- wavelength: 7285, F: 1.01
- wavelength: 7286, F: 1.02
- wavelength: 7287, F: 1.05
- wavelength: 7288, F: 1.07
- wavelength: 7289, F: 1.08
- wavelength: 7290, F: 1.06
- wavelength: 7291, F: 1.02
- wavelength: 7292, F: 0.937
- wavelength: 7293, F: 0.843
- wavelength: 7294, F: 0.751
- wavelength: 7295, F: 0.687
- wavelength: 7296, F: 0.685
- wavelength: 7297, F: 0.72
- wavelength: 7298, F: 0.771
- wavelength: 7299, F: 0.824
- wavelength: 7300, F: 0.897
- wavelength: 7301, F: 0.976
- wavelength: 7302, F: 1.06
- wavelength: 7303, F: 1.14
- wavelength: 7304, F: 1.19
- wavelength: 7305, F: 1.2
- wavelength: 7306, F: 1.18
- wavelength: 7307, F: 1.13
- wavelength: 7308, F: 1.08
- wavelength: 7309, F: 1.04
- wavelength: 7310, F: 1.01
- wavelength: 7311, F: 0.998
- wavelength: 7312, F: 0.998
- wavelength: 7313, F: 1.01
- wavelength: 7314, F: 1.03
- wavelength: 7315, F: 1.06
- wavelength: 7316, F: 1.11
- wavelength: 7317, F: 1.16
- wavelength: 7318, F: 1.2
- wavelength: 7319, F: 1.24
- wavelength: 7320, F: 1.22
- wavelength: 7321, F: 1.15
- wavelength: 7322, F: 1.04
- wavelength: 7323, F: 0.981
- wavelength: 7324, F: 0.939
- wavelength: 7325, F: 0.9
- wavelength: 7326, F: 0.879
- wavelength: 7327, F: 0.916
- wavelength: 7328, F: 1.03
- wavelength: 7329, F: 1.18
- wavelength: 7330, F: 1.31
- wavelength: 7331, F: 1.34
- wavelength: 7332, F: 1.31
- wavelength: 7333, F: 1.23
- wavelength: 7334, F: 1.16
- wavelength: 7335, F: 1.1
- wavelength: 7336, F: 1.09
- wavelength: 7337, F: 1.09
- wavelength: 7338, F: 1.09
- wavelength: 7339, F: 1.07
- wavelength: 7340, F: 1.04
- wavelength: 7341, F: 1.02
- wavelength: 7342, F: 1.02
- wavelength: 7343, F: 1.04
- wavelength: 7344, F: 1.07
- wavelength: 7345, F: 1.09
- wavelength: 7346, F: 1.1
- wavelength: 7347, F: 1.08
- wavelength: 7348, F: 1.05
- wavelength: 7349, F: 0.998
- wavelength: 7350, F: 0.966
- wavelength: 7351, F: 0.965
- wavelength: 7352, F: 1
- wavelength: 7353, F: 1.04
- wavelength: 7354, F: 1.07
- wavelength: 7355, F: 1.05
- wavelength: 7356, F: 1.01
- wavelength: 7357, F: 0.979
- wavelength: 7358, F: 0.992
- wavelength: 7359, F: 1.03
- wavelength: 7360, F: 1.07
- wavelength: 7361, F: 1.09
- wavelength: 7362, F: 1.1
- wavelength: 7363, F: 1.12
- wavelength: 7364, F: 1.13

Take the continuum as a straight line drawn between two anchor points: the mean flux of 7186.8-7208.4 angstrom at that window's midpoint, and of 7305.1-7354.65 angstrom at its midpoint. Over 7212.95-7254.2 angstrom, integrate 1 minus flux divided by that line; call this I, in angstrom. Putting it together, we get 2.5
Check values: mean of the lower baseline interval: 1.05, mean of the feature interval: 0.993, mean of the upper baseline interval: 1.08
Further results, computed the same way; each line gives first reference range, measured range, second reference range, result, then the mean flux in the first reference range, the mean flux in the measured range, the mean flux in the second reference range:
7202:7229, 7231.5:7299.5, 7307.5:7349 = 3.92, 1.01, 0.981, 1.08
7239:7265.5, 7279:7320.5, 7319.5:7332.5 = 2.66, 1.06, 1.01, 1.09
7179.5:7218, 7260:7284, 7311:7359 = 1.98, 1.05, 0.974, 1.07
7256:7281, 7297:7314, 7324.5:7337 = 0.59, 0.97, 1.02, 1.12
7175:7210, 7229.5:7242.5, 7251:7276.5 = 1.56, 1.07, 0.895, 0.983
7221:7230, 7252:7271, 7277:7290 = 0.41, 0.925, 0.968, 1.03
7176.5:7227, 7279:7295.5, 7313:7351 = 1.53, 1.05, 0.973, 1.09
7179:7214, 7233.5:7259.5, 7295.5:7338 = 0.02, 1.05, 1.05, 1.06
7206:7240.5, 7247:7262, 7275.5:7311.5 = -1.68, 0.949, 1.08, 0.992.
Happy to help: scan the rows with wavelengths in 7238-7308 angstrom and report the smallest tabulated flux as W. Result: 0.685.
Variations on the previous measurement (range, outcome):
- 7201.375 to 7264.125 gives 0.582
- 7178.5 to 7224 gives 0.928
